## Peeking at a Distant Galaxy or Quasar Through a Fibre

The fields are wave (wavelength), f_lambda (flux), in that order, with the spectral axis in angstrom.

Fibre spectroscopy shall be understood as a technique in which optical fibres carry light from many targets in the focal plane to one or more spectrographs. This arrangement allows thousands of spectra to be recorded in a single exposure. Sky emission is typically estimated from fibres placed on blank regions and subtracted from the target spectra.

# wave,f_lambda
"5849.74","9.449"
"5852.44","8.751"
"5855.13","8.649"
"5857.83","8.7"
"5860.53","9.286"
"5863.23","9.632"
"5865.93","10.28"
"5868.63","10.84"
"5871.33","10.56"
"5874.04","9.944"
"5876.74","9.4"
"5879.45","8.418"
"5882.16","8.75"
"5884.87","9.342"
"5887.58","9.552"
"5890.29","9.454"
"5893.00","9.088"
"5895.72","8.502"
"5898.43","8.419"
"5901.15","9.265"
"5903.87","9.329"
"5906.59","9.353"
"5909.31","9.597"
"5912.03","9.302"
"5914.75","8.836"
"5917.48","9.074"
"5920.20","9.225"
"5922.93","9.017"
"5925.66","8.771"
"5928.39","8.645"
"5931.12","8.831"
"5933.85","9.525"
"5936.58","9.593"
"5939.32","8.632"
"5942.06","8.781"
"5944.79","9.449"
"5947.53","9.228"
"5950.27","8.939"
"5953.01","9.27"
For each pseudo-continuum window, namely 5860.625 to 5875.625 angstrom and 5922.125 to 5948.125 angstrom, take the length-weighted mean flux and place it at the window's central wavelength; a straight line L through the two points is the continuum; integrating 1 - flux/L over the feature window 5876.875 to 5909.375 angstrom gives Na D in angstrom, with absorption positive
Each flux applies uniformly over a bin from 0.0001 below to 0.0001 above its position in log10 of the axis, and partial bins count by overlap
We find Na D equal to 2.2 angstrom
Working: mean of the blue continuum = 10.2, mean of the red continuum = 9.04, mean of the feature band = 9.08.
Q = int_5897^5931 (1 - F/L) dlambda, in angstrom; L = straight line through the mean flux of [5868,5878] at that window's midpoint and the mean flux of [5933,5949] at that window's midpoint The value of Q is 1.8 angstrom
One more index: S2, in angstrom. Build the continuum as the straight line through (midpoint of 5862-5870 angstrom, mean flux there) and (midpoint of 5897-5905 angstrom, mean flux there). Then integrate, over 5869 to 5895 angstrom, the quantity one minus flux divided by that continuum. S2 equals 0.7 angstrom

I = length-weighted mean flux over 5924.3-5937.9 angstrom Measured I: 9.08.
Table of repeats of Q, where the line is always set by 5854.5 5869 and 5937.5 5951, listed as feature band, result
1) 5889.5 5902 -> 0.55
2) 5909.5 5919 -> 0.07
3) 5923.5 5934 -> 0.27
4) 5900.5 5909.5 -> -0.10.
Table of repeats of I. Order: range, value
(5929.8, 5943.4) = 9.07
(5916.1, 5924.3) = 9.1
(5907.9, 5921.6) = 9.21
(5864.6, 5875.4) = 10.4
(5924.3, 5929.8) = 8.71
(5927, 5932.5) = 8.74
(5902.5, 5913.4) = 9.4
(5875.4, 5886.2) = 8.97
